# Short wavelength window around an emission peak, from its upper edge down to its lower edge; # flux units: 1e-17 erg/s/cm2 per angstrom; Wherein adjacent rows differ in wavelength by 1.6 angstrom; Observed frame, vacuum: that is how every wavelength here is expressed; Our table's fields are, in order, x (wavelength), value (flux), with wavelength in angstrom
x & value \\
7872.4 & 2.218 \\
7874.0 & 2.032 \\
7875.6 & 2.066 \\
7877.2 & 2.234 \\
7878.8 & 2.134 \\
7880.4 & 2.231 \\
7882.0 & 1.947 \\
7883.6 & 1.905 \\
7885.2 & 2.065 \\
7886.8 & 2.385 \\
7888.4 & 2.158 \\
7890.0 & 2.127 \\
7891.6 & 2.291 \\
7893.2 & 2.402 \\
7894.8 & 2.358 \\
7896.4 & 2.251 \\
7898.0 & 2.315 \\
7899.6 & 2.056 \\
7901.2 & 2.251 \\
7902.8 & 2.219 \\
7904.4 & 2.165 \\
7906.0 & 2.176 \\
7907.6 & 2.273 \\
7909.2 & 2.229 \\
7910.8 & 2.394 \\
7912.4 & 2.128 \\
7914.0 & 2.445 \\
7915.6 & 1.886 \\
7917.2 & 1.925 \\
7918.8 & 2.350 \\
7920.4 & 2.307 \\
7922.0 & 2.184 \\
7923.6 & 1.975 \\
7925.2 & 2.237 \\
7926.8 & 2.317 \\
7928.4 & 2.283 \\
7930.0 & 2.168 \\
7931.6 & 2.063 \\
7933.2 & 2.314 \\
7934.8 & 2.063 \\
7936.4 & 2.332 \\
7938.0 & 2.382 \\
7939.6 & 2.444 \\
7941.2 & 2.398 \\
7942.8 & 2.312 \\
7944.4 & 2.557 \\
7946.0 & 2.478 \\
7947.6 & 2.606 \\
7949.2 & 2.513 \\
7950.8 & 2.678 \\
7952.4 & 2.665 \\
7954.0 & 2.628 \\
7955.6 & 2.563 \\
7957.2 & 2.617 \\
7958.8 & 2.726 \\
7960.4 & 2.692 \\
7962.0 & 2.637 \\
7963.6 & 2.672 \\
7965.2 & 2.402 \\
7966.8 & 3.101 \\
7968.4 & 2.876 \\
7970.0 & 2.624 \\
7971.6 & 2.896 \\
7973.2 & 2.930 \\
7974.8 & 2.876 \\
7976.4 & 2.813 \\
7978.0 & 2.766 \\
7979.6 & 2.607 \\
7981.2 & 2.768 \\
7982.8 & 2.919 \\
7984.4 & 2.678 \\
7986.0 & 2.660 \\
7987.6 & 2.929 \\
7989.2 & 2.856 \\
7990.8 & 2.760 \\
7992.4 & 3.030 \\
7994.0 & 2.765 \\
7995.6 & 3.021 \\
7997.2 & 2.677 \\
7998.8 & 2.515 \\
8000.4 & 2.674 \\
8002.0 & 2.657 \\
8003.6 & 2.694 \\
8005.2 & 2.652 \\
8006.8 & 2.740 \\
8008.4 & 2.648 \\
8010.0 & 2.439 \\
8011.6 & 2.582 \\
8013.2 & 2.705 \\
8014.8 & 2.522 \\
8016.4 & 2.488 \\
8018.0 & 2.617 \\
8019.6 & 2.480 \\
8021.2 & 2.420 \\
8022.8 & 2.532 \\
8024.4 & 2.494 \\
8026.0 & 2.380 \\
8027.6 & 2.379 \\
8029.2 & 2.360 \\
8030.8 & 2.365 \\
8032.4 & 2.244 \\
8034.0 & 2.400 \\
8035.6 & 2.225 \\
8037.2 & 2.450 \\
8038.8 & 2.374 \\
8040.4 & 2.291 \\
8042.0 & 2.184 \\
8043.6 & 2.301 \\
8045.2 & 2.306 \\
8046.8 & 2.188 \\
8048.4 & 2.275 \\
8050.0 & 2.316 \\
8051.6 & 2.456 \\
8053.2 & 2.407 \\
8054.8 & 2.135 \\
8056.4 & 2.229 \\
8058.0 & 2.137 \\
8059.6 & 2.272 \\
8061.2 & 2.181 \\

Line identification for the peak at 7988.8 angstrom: Mg II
